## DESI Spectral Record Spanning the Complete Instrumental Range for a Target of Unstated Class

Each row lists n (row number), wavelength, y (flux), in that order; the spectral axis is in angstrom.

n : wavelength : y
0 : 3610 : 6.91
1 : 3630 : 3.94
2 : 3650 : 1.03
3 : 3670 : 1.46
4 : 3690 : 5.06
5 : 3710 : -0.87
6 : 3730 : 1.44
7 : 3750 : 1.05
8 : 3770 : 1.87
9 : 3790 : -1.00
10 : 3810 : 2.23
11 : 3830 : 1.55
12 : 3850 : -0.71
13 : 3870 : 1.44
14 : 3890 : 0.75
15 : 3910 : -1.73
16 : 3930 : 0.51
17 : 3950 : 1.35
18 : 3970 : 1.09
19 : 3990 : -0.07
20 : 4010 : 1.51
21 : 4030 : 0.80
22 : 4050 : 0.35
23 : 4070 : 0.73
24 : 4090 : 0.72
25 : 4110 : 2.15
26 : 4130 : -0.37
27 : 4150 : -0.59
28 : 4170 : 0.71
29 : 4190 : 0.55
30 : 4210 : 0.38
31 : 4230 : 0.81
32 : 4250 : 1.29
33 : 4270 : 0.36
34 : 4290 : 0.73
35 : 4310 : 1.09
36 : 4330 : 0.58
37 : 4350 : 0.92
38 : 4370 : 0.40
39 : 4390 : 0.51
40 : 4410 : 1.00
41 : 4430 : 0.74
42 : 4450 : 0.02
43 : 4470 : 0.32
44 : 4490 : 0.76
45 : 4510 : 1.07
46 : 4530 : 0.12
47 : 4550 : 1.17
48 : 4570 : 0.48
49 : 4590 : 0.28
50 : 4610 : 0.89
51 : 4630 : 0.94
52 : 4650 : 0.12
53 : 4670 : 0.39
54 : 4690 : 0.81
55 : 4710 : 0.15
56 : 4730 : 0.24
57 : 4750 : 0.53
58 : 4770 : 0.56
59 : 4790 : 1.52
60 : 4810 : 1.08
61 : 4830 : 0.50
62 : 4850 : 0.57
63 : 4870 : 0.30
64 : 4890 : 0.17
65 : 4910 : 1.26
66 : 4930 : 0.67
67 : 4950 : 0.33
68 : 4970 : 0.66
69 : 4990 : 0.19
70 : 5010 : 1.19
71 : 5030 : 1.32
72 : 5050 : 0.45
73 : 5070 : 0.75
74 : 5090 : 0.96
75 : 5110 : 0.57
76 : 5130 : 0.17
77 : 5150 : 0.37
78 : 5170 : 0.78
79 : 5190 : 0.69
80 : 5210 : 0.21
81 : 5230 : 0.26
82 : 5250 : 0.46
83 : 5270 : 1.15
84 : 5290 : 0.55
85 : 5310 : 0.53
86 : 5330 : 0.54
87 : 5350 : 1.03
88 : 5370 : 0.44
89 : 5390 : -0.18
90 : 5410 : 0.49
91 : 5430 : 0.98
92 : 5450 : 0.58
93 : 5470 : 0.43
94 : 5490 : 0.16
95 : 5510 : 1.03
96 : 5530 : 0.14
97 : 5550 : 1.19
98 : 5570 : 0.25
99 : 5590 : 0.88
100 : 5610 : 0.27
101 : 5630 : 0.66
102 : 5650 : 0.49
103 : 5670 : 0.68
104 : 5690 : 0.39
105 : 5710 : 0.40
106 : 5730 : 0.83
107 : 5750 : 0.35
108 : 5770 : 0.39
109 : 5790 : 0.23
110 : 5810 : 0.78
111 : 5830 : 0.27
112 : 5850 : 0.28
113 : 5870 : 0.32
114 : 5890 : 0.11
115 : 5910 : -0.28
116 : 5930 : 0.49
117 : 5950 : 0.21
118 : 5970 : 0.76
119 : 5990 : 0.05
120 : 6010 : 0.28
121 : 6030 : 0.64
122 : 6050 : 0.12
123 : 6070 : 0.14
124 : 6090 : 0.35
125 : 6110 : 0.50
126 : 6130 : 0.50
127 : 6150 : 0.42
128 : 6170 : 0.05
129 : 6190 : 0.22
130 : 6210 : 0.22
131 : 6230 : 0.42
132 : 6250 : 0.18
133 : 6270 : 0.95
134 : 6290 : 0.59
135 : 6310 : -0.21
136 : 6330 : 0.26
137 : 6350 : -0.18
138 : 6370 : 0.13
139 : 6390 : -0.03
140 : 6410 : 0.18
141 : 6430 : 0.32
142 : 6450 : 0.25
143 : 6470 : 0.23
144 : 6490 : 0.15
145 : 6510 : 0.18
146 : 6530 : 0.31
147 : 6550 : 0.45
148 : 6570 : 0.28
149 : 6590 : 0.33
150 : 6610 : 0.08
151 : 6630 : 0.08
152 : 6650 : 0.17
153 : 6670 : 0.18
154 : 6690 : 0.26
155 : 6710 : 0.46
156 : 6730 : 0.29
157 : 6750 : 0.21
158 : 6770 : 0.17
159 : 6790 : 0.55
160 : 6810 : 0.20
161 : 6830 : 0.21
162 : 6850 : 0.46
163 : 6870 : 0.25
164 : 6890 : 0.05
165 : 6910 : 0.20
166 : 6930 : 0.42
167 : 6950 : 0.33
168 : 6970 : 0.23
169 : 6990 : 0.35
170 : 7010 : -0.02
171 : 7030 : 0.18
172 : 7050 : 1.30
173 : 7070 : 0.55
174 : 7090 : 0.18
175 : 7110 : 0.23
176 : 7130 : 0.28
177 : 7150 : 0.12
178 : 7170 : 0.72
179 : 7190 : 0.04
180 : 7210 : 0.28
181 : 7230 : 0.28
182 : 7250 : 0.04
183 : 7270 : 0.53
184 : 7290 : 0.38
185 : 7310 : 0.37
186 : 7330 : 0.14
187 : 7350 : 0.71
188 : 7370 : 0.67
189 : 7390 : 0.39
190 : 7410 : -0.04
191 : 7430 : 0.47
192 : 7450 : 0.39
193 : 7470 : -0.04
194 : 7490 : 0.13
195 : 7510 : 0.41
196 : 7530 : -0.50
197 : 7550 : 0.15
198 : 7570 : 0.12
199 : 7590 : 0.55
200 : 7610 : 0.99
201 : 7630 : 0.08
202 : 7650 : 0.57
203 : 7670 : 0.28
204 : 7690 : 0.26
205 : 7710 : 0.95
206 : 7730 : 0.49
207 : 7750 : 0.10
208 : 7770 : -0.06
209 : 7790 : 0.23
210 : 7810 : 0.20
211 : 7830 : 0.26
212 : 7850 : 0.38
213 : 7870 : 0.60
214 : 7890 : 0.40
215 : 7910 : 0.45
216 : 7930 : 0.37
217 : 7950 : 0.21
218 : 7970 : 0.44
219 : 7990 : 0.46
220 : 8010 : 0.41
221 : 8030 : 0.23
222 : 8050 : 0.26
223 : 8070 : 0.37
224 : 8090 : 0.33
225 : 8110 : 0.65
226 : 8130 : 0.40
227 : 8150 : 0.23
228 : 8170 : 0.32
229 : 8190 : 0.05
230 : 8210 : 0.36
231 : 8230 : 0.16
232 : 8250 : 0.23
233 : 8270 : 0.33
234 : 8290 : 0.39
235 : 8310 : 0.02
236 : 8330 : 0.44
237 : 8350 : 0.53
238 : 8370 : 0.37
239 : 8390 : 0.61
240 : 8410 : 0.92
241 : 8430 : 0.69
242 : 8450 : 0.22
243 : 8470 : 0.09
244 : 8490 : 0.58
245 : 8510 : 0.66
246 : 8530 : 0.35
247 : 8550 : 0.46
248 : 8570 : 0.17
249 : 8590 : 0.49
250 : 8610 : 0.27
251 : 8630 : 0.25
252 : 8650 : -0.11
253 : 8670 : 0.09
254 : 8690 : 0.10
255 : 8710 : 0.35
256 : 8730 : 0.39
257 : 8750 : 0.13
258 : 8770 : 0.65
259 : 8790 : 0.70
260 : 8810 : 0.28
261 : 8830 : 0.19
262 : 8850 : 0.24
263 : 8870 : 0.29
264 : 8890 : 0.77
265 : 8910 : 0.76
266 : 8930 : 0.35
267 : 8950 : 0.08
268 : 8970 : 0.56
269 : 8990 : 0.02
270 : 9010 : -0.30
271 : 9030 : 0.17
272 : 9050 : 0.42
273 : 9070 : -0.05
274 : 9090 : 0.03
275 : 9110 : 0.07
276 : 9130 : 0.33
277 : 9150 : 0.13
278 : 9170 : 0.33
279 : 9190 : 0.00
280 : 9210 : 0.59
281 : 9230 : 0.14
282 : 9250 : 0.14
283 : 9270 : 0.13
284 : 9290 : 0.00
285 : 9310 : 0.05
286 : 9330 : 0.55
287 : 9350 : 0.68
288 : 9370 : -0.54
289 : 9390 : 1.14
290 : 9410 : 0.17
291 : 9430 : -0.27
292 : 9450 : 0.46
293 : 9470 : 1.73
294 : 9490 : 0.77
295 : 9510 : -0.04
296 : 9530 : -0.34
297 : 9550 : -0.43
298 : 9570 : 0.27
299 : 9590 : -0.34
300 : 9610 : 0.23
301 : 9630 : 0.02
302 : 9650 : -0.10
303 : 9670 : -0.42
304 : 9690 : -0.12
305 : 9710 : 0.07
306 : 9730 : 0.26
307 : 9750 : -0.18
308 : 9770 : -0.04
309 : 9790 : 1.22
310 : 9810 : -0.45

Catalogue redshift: 0.892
